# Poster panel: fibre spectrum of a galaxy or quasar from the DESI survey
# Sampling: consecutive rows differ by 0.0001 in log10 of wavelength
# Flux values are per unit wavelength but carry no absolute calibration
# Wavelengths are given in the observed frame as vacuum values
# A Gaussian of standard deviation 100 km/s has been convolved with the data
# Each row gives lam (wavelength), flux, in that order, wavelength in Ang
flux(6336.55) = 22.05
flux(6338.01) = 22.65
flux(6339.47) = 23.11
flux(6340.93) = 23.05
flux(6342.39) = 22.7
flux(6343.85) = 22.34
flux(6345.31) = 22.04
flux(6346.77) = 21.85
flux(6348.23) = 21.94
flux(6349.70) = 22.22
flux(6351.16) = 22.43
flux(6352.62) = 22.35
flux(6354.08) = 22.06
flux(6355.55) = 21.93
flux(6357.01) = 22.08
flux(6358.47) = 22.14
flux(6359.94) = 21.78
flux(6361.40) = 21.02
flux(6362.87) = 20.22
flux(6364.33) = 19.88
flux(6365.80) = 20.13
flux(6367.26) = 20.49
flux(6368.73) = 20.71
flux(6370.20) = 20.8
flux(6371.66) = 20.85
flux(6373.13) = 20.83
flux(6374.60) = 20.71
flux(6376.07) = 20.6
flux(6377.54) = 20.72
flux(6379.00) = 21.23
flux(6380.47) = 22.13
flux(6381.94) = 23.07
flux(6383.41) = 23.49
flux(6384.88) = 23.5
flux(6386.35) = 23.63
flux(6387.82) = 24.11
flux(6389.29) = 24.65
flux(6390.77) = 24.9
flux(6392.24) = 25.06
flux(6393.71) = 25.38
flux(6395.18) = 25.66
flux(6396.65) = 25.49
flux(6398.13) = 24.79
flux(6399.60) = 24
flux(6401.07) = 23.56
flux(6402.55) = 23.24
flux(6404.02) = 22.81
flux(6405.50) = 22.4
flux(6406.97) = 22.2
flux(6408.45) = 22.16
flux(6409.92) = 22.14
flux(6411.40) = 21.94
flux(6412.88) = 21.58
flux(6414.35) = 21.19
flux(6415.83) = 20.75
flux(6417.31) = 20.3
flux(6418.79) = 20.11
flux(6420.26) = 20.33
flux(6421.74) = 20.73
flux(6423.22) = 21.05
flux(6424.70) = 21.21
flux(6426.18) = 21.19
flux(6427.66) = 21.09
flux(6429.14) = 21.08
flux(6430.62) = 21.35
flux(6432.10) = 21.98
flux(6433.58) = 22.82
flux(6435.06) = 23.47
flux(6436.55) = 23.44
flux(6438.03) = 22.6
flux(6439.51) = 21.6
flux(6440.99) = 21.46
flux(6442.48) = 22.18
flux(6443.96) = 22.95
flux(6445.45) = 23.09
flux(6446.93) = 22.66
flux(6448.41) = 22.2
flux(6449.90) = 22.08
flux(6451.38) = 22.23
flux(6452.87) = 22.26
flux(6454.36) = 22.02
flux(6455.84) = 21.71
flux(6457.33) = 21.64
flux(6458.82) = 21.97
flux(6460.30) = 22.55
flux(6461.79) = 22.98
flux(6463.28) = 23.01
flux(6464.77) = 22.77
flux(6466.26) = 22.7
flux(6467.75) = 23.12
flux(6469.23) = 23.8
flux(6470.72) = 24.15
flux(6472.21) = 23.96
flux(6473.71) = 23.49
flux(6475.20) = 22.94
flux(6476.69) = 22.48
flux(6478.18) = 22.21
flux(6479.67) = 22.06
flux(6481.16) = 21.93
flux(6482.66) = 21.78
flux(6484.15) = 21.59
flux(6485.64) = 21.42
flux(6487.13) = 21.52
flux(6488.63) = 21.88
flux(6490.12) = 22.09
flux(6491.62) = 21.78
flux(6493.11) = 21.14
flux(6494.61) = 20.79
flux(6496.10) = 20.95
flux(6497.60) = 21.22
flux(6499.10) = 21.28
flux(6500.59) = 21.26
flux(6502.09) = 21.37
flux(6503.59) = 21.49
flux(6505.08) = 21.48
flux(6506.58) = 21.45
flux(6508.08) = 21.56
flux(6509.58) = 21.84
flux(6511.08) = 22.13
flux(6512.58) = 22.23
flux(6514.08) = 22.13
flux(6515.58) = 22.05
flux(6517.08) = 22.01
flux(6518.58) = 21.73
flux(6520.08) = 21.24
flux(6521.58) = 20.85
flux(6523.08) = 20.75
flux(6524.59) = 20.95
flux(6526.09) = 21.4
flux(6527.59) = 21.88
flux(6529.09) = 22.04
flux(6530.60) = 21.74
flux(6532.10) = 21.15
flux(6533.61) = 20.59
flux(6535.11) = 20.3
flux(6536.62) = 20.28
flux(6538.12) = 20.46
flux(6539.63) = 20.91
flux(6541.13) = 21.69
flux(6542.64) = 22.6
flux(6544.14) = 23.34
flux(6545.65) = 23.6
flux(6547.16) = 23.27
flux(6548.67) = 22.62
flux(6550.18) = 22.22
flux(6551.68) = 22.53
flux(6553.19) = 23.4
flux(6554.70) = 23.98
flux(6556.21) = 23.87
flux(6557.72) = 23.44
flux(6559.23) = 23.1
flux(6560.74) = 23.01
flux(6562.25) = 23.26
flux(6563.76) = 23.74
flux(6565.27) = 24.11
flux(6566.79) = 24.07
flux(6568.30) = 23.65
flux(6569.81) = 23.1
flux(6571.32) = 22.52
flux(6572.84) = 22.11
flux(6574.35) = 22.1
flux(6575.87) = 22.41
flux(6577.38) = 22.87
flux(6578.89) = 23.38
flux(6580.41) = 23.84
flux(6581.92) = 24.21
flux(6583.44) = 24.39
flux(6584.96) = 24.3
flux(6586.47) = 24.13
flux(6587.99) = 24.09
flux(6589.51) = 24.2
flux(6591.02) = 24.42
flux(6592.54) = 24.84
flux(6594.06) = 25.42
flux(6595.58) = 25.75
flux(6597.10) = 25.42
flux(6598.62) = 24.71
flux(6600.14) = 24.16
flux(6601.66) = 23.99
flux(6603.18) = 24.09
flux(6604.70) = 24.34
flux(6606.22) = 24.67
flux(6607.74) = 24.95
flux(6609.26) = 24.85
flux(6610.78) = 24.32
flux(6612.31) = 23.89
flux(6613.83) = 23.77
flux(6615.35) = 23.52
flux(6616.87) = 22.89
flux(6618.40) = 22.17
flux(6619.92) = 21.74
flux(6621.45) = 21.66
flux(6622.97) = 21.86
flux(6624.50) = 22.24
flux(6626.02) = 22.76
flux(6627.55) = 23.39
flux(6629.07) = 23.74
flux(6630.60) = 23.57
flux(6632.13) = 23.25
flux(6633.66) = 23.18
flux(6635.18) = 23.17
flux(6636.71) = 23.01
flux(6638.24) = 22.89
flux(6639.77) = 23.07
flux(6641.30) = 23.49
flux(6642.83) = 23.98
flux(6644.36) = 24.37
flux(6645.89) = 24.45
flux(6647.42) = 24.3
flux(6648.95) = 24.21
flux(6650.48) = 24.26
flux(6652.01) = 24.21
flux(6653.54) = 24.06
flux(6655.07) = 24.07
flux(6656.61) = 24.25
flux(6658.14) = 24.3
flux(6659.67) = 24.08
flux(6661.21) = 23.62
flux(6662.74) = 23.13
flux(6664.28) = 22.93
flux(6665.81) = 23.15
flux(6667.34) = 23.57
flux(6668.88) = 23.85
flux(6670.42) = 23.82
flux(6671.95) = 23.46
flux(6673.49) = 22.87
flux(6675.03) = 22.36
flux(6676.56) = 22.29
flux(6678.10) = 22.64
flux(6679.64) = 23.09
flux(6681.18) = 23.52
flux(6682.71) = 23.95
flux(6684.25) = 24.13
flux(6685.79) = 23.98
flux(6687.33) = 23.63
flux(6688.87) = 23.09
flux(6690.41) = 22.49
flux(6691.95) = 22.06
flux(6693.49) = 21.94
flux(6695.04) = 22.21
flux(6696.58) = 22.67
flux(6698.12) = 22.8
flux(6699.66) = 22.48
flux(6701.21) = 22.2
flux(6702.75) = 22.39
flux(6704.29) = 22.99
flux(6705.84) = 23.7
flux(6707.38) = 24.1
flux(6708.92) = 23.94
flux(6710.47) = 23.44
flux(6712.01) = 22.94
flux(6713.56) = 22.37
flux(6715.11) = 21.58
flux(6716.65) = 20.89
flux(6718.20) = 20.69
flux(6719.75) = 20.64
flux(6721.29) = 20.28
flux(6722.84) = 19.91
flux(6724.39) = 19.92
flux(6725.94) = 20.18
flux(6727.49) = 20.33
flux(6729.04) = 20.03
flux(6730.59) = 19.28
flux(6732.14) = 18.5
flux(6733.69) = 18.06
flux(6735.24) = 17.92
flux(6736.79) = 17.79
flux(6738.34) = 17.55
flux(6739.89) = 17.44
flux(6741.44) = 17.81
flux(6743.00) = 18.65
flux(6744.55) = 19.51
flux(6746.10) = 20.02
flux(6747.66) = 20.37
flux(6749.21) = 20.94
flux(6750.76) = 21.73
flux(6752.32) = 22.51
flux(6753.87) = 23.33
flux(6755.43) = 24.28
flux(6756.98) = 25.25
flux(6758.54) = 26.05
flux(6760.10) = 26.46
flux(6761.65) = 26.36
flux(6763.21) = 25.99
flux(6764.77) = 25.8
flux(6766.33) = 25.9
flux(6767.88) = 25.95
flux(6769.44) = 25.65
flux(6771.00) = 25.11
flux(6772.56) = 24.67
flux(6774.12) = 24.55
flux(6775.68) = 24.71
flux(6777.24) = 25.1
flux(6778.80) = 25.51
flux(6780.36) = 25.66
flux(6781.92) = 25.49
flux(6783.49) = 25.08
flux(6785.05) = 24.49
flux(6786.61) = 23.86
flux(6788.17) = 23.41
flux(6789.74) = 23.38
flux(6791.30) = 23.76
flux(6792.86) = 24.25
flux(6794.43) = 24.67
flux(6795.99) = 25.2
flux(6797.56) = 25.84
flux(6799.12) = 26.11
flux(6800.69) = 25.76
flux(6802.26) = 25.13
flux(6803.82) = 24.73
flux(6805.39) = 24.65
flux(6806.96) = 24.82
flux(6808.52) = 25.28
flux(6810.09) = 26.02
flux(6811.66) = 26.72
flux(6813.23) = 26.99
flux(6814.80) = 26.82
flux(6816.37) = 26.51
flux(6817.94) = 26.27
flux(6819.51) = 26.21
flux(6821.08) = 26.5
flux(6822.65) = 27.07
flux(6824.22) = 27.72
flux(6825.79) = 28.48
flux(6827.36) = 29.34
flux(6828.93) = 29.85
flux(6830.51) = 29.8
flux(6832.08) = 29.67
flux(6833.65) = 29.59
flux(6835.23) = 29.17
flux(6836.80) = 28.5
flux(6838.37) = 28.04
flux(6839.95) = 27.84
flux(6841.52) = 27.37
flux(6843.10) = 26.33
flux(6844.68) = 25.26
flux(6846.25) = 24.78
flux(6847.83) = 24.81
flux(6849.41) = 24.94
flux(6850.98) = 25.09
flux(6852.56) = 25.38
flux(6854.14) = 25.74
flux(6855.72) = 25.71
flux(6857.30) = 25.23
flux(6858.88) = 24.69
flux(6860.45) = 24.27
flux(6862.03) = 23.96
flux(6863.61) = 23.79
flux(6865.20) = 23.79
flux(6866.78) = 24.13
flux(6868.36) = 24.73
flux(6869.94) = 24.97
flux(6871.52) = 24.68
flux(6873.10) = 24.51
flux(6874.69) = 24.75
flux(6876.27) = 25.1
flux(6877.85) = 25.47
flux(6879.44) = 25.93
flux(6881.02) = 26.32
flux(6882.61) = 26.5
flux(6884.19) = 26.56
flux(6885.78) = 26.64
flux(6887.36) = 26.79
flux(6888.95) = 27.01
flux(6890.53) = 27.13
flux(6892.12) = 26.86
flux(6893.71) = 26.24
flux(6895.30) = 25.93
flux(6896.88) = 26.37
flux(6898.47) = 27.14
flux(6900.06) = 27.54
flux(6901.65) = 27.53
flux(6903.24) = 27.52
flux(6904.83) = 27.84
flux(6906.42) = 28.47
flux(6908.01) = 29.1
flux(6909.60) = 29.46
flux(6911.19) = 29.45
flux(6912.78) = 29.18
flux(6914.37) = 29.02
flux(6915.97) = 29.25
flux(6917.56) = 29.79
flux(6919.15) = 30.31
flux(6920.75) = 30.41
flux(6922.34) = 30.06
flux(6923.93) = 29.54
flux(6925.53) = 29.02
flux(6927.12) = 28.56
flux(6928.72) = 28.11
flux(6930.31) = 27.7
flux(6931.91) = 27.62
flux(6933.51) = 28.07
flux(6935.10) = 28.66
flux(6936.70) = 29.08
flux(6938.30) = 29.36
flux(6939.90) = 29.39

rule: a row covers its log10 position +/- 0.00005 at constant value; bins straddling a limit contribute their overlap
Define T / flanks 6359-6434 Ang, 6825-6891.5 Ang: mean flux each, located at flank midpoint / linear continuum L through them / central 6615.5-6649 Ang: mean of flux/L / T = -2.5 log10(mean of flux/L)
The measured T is 0.05 mag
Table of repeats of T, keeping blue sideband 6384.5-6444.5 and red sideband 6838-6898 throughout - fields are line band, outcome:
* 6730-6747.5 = 0.32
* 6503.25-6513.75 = 0.07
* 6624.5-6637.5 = 0.04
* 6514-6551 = 0.08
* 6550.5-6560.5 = 0.01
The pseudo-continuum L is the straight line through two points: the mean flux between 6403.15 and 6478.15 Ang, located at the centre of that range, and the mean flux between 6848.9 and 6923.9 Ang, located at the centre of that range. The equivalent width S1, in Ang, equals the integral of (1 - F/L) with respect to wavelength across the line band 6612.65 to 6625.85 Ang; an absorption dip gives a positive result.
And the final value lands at 0.79 Ang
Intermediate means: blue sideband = 22.2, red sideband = 26.7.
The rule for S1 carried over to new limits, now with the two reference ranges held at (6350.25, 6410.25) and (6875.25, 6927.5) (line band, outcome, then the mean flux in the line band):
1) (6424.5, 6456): 1.3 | 22.1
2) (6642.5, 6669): 1.4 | 23.9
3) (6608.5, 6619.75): 0.6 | 23.5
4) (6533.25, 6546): 1.4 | 21.5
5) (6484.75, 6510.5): 2.4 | 21.4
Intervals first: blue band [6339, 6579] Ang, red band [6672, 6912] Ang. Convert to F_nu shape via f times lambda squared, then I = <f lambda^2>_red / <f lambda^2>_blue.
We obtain 1.22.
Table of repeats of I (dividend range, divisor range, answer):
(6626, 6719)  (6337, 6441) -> 1.14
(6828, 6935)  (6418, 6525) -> 1.39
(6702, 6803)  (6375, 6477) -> 1.12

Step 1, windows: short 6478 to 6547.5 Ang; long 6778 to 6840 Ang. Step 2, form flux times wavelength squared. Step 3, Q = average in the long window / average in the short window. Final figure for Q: 1.33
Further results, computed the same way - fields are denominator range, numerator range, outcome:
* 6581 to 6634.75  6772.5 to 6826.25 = 1.13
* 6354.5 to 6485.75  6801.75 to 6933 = 1.38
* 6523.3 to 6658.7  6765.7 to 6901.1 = 1.20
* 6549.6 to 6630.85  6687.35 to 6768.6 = 0.96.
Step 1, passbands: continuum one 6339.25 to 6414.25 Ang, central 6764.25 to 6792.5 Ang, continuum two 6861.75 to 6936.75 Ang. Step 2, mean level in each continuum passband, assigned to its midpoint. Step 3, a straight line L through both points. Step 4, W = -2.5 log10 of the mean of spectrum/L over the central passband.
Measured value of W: 0.05 mag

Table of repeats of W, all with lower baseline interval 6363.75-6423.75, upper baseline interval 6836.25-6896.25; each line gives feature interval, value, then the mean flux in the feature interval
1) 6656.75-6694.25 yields 0.047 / 23.3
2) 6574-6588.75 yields 0.001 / 23.6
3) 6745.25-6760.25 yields 0.088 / 22.9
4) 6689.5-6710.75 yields 0.077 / 22.8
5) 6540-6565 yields 0.015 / 23.1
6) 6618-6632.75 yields 0.061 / 22.6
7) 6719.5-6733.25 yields 0.237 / 19.8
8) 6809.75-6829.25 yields -0.079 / 27.2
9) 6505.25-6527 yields 0.076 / 21.6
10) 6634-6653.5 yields 0.013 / 23.8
